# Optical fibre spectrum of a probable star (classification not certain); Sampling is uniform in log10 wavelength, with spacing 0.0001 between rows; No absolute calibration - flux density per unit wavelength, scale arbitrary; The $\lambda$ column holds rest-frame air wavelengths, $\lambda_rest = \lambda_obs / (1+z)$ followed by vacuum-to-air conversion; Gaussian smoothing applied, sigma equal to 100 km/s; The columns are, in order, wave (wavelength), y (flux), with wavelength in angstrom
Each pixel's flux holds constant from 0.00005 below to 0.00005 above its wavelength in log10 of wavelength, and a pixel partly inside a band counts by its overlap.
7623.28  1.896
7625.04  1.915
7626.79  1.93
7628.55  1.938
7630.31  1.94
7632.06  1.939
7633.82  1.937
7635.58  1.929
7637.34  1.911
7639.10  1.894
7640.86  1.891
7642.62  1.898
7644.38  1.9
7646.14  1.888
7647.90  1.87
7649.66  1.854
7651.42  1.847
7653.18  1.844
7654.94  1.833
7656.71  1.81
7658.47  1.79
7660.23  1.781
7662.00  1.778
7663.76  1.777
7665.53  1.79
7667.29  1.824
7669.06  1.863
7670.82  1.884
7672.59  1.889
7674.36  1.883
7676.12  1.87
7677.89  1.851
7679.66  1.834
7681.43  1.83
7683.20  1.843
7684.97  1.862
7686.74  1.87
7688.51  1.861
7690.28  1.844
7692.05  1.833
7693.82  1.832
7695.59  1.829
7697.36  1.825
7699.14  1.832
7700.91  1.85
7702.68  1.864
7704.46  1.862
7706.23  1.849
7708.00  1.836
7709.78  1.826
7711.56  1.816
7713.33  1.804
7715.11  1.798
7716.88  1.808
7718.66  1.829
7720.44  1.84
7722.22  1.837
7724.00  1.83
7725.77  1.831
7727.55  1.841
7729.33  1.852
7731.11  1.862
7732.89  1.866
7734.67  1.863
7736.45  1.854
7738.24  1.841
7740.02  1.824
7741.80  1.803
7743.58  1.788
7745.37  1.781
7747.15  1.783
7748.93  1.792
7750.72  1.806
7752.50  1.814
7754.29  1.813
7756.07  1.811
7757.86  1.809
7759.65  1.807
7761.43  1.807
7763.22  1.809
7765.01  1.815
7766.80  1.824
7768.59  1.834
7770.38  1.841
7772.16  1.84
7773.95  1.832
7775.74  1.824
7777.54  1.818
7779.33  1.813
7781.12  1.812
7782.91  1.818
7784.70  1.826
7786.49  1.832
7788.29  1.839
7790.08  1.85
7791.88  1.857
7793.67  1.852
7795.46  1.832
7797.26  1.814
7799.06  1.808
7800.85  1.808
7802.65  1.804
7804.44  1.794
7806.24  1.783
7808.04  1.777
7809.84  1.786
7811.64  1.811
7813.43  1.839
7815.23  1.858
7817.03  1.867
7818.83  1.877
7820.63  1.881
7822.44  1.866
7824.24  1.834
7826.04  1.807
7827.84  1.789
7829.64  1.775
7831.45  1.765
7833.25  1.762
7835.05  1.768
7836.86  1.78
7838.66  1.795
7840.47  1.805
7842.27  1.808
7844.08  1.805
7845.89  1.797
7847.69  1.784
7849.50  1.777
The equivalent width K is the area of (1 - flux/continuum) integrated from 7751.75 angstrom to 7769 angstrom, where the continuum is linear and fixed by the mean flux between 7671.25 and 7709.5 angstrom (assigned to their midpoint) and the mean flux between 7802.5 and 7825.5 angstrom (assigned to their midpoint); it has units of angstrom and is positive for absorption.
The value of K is 0.2 angstrom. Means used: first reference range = 1.85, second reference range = 1.83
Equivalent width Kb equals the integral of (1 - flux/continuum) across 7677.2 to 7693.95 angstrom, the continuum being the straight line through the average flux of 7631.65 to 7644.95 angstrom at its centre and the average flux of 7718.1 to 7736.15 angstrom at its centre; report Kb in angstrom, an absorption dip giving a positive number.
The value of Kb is 0.3 angstrom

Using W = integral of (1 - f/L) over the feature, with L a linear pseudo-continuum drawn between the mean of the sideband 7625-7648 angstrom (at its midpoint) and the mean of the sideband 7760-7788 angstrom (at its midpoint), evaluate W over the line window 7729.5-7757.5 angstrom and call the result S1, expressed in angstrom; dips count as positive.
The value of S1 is 0.3 angstrom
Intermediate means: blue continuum 1.91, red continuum 1.82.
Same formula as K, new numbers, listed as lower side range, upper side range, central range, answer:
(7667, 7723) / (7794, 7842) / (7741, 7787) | 0.3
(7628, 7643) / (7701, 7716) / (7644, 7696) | 1.0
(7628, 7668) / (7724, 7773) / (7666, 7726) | 0.1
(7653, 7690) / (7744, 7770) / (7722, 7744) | -0.3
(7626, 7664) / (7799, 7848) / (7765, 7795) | -0.1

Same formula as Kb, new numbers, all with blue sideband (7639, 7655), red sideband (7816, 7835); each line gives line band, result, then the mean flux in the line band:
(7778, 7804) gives 0.07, 1.83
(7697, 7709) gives 0.07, 1.85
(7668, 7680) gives -0.02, 1.87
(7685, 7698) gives 0.12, 1.84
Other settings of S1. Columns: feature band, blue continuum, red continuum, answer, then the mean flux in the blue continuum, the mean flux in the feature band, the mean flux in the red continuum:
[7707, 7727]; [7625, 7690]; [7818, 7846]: 0.2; 1.87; 1.82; 1.81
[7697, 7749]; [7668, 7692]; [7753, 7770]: 0.1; 1.86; 1.83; 1.81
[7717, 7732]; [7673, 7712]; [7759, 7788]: 0.0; 1.85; 1.84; 1.82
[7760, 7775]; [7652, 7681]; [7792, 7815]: -0.1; 1.83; 1.83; 1.81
